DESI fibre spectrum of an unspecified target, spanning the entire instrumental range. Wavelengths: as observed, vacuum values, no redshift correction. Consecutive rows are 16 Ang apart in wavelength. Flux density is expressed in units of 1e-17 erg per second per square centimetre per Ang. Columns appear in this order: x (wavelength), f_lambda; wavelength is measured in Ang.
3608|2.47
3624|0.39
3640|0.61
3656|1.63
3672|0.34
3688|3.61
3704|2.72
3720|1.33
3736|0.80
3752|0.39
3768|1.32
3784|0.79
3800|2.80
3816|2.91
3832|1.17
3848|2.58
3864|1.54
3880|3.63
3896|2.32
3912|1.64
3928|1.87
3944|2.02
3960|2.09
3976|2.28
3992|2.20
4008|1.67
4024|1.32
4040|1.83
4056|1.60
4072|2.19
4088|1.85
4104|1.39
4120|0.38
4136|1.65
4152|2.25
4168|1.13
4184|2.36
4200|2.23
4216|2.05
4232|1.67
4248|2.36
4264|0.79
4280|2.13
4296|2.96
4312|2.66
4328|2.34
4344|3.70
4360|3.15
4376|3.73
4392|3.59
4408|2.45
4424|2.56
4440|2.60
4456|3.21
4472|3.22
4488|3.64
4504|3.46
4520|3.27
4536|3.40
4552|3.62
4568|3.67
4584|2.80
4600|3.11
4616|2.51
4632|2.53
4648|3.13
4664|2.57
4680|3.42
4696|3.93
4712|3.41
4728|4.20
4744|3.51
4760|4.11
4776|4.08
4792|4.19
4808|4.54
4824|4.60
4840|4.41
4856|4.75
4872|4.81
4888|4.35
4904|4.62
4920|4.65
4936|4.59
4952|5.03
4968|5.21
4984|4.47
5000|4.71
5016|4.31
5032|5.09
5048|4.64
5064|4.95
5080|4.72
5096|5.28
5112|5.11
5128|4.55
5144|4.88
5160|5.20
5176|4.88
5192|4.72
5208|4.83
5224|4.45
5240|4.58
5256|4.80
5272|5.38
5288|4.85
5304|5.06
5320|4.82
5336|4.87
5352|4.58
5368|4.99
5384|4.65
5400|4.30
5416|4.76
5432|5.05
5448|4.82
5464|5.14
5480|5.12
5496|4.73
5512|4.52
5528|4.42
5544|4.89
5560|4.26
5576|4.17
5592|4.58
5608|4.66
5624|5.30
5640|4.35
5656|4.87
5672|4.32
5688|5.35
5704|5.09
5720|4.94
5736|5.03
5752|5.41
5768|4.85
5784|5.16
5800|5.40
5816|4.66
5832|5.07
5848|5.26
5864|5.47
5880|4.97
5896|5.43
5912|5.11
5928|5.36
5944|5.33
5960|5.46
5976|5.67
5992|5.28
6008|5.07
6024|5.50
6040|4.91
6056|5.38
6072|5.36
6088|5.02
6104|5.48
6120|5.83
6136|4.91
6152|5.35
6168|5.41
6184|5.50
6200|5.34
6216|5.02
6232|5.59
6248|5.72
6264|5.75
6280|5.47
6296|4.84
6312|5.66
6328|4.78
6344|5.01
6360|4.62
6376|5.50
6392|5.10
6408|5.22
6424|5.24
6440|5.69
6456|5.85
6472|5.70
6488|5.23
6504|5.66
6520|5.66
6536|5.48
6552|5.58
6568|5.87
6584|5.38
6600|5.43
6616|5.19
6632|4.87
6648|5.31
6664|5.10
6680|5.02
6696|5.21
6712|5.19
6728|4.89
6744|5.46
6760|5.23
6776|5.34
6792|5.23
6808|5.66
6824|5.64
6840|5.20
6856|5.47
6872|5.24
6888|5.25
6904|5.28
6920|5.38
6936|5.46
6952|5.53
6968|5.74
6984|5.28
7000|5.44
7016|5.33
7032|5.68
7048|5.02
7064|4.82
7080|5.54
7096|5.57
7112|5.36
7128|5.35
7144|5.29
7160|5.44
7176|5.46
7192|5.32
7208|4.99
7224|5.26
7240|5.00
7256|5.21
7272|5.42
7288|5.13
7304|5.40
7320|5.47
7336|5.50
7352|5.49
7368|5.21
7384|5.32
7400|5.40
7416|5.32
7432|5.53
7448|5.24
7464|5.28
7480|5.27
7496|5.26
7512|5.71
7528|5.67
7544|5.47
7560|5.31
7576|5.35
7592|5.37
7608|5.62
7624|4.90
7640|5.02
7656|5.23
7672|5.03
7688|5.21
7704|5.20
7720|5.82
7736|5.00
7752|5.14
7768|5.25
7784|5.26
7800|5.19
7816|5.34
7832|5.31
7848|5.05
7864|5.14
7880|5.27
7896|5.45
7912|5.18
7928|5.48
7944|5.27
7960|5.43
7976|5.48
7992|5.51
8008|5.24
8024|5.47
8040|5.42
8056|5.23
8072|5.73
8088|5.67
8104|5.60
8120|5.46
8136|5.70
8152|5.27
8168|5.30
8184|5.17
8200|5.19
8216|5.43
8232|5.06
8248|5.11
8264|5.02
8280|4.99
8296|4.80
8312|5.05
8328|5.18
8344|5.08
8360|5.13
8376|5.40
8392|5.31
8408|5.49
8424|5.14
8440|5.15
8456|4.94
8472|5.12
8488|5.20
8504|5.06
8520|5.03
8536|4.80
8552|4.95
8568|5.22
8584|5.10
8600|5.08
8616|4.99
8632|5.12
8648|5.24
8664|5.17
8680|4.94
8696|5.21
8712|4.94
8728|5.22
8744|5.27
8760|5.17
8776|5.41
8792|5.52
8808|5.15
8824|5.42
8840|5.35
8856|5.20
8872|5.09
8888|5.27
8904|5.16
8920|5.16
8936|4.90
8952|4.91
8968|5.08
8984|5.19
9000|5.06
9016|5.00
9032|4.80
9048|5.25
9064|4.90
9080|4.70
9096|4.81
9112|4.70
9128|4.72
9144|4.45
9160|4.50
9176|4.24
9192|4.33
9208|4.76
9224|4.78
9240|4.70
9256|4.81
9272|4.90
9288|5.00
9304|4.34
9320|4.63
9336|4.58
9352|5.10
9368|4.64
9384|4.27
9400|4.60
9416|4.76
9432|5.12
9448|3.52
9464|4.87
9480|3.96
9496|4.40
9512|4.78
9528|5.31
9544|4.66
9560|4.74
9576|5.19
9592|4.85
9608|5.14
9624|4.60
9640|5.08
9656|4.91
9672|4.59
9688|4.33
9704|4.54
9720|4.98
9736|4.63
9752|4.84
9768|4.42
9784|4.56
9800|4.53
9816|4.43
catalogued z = 0.07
